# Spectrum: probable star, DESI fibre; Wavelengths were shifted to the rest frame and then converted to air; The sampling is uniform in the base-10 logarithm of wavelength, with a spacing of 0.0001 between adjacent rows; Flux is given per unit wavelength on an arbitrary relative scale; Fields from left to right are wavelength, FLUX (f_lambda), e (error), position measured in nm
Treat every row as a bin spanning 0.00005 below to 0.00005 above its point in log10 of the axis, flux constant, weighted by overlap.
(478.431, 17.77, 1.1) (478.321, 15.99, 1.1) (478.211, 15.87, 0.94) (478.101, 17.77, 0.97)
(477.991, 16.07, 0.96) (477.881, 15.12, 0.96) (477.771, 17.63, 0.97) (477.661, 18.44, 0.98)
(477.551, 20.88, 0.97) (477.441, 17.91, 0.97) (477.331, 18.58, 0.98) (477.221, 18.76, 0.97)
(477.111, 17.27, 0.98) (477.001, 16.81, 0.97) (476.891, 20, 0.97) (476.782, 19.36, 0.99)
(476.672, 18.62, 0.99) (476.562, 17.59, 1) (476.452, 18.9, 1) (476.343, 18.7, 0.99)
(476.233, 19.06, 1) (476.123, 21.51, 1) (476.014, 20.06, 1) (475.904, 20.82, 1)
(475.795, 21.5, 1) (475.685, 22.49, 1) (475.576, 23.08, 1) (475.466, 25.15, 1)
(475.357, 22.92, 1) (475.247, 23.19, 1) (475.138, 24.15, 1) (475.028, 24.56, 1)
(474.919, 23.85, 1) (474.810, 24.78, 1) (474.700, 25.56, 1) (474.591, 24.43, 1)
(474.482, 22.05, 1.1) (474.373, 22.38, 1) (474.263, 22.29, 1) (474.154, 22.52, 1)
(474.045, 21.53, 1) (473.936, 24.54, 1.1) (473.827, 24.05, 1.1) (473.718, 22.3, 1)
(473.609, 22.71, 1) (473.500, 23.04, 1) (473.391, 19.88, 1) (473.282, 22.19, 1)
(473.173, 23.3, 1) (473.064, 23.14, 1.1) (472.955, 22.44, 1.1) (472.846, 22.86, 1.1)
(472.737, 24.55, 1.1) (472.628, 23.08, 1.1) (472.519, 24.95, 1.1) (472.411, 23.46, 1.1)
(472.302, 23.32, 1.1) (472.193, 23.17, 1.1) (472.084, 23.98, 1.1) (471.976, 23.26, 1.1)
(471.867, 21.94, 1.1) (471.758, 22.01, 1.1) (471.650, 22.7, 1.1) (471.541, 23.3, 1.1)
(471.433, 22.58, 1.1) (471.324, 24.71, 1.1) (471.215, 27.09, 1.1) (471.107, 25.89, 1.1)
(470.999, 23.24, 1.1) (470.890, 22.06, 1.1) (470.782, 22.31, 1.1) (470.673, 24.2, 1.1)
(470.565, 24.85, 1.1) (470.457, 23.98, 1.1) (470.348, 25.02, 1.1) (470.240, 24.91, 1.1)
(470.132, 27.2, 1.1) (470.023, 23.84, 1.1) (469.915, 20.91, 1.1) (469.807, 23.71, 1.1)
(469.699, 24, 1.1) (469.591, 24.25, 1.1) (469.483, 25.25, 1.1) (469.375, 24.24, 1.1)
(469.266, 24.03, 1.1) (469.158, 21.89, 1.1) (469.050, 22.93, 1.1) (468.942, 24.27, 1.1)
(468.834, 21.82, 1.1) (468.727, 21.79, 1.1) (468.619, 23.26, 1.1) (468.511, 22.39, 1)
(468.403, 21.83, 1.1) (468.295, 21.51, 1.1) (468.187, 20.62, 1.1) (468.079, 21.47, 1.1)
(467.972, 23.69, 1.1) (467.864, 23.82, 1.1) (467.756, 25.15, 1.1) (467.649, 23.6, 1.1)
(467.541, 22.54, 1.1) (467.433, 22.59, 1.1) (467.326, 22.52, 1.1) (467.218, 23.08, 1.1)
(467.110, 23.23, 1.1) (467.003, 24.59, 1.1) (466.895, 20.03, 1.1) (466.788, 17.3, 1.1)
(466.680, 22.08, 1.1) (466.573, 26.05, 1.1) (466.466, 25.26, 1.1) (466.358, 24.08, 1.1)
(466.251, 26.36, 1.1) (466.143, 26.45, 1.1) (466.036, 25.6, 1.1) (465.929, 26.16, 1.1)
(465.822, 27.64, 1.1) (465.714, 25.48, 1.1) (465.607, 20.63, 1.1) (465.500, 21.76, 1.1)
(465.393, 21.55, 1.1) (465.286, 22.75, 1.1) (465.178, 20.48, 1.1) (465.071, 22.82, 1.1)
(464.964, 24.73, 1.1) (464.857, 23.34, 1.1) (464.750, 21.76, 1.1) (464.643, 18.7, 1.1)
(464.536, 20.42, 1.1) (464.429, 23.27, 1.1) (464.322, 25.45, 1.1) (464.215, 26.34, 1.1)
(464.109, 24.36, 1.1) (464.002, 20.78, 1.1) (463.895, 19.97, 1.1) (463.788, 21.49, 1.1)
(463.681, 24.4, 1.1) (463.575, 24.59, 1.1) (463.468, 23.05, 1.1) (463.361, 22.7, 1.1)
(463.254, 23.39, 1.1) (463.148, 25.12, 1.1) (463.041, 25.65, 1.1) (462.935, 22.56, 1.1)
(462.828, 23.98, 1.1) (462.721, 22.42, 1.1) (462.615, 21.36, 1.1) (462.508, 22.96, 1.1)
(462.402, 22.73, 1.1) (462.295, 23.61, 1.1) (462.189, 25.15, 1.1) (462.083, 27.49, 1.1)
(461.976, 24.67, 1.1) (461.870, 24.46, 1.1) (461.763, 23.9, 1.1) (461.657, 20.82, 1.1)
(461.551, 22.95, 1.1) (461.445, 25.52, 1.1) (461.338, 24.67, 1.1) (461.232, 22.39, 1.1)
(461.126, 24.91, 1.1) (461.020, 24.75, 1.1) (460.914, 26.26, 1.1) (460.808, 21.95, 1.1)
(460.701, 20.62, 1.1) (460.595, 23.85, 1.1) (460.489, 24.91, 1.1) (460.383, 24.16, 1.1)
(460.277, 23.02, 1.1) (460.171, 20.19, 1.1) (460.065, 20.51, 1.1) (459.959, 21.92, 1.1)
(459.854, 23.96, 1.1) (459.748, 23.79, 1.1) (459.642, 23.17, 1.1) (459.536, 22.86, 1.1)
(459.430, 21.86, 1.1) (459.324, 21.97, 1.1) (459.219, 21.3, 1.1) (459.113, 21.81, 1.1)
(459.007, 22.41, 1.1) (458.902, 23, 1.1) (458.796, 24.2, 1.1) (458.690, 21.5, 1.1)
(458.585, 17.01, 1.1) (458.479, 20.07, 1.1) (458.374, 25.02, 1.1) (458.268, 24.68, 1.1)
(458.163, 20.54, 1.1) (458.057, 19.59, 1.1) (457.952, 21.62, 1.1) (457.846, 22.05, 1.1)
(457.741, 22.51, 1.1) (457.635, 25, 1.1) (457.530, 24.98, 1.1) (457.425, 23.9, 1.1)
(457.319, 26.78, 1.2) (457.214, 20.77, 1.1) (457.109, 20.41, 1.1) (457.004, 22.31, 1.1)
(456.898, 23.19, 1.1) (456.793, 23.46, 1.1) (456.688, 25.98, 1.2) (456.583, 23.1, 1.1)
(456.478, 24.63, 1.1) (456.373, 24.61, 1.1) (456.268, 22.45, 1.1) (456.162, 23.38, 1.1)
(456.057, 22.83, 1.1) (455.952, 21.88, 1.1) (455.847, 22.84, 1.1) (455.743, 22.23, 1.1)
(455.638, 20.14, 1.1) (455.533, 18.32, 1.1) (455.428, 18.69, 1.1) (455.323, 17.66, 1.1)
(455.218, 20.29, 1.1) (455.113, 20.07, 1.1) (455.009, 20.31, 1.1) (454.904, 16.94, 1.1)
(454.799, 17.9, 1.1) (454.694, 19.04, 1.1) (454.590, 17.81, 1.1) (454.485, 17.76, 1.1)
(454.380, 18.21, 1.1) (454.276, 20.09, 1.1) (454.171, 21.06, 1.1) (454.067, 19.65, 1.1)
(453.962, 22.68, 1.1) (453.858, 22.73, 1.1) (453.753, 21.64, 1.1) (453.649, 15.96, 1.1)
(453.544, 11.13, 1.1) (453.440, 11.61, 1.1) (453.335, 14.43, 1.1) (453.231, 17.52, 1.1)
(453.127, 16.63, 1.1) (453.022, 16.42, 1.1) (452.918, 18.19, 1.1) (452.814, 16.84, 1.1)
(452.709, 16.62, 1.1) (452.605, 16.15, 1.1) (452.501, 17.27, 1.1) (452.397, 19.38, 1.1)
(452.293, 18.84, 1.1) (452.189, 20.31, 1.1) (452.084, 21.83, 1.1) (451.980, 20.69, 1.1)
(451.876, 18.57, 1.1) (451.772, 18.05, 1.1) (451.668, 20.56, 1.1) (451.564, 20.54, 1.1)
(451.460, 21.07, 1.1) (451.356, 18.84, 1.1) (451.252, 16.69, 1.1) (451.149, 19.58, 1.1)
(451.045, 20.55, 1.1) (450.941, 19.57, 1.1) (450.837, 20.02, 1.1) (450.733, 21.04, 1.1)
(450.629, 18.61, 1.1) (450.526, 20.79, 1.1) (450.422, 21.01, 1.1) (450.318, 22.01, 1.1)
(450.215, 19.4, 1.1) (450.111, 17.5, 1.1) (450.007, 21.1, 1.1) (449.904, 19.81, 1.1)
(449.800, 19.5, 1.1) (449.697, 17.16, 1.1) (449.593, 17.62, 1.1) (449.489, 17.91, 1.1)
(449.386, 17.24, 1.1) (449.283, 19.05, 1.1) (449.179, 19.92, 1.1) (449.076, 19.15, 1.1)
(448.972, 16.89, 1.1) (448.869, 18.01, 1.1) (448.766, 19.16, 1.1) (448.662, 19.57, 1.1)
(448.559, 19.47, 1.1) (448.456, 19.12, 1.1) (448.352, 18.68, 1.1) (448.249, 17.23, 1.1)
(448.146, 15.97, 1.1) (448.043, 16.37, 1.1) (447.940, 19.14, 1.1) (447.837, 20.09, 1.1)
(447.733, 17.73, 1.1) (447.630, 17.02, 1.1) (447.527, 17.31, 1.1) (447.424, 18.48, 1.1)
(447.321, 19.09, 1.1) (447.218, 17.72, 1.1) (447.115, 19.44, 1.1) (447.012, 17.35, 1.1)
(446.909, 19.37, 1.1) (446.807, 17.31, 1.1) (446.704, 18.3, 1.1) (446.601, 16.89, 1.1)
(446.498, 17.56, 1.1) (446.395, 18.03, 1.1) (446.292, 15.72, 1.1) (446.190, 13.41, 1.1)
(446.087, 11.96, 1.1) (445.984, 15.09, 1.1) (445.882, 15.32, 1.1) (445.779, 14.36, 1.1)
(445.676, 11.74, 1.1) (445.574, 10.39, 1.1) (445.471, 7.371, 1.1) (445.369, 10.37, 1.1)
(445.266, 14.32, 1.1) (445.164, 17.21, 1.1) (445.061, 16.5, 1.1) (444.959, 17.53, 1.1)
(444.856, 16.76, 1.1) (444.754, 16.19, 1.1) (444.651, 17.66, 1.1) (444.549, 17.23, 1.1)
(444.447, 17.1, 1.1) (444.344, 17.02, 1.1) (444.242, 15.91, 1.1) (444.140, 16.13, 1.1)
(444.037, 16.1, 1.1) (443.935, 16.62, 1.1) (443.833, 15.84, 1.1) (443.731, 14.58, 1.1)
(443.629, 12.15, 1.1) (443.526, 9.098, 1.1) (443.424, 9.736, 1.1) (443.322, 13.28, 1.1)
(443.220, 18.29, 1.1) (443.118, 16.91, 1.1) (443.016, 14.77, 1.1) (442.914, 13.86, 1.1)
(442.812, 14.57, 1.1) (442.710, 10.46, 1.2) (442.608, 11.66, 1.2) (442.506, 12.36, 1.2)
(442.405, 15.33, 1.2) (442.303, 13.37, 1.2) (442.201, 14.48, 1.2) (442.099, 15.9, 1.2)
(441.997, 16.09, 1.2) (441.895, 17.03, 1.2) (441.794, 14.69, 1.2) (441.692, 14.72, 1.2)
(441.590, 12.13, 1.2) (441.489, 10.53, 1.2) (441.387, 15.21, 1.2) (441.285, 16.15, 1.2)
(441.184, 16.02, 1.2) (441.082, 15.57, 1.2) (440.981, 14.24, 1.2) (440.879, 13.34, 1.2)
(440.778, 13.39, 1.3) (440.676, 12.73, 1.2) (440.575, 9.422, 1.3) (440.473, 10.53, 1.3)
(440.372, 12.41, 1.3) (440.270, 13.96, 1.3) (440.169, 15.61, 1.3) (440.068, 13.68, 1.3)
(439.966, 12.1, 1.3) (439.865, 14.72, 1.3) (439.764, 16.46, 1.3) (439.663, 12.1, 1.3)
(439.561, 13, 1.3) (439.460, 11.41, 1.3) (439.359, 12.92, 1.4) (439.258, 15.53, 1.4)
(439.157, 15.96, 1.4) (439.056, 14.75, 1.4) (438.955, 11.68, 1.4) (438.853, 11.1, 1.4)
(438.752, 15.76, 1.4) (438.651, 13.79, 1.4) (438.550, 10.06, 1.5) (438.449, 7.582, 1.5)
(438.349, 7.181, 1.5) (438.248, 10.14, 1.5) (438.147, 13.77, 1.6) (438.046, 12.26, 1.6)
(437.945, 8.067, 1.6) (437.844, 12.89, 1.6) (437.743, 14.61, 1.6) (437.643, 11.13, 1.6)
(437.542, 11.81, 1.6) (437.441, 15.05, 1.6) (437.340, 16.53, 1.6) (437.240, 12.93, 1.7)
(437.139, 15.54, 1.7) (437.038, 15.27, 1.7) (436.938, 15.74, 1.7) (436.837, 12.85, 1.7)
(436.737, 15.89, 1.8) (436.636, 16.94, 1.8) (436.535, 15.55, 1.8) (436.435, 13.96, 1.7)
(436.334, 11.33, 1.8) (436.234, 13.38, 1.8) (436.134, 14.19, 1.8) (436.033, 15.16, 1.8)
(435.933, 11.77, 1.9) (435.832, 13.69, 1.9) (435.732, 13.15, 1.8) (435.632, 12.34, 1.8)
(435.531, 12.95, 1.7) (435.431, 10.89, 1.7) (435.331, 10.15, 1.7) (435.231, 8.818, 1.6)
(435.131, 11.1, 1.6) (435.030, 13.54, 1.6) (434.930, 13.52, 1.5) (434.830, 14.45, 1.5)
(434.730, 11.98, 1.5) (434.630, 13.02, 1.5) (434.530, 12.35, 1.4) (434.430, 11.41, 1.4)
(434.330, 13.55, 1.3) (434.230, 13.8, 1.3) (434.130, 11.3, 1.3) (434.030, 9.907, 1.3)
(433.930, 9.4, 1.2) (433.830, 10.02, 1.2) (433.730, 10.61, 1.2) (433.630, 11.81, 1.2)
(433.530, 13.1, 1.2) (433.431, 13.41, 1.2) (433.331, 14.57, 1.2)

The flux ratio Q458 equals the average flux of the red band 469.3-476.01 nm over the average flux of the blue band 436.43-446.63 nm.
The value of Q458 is 1.68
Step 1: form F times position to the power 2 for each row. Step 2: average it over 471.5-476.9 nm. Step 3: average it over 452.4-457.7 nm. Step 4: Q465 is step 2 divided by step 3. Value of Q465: 1.21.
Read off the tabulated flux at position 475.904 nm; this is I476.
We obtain 20.82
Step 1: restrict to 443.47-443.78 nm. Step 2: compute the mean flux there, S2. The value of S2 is 11.9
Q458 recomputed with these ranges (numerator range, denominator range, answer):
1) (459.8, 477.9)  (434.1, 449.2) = 1.58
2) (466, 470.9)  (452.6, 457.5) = 1.17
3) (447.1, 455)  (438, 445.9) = 1.35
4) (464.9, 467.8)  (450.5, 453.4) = 1.25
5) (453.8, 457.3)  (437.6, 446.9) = 1.51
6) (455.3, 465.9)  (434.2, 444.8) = 1.68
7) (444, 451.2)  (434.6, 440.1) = 1.34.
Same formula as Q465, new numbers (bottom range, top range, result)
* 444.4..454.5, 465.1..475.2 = 1.44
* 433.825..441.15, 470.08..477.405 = 2.05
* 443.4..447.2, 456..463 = 1.60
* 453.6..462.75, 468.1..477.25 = 1.09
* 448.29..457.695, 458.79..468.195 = 1.23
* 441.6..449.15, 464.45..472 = 1.62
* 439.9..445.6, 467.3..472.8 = 1.86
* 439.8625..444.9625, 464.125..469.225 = 1.79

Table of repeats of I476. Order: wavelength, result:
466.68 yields 22.08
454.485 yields 17.76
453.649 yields 15.96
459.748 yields 23.79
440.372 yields 12.41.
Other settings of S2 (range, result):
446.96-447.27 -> 18.2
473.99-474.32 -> 22.1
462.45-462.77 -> 22.3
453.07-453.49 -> 15.1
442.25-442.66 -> 13.2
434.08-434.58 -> 12.5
